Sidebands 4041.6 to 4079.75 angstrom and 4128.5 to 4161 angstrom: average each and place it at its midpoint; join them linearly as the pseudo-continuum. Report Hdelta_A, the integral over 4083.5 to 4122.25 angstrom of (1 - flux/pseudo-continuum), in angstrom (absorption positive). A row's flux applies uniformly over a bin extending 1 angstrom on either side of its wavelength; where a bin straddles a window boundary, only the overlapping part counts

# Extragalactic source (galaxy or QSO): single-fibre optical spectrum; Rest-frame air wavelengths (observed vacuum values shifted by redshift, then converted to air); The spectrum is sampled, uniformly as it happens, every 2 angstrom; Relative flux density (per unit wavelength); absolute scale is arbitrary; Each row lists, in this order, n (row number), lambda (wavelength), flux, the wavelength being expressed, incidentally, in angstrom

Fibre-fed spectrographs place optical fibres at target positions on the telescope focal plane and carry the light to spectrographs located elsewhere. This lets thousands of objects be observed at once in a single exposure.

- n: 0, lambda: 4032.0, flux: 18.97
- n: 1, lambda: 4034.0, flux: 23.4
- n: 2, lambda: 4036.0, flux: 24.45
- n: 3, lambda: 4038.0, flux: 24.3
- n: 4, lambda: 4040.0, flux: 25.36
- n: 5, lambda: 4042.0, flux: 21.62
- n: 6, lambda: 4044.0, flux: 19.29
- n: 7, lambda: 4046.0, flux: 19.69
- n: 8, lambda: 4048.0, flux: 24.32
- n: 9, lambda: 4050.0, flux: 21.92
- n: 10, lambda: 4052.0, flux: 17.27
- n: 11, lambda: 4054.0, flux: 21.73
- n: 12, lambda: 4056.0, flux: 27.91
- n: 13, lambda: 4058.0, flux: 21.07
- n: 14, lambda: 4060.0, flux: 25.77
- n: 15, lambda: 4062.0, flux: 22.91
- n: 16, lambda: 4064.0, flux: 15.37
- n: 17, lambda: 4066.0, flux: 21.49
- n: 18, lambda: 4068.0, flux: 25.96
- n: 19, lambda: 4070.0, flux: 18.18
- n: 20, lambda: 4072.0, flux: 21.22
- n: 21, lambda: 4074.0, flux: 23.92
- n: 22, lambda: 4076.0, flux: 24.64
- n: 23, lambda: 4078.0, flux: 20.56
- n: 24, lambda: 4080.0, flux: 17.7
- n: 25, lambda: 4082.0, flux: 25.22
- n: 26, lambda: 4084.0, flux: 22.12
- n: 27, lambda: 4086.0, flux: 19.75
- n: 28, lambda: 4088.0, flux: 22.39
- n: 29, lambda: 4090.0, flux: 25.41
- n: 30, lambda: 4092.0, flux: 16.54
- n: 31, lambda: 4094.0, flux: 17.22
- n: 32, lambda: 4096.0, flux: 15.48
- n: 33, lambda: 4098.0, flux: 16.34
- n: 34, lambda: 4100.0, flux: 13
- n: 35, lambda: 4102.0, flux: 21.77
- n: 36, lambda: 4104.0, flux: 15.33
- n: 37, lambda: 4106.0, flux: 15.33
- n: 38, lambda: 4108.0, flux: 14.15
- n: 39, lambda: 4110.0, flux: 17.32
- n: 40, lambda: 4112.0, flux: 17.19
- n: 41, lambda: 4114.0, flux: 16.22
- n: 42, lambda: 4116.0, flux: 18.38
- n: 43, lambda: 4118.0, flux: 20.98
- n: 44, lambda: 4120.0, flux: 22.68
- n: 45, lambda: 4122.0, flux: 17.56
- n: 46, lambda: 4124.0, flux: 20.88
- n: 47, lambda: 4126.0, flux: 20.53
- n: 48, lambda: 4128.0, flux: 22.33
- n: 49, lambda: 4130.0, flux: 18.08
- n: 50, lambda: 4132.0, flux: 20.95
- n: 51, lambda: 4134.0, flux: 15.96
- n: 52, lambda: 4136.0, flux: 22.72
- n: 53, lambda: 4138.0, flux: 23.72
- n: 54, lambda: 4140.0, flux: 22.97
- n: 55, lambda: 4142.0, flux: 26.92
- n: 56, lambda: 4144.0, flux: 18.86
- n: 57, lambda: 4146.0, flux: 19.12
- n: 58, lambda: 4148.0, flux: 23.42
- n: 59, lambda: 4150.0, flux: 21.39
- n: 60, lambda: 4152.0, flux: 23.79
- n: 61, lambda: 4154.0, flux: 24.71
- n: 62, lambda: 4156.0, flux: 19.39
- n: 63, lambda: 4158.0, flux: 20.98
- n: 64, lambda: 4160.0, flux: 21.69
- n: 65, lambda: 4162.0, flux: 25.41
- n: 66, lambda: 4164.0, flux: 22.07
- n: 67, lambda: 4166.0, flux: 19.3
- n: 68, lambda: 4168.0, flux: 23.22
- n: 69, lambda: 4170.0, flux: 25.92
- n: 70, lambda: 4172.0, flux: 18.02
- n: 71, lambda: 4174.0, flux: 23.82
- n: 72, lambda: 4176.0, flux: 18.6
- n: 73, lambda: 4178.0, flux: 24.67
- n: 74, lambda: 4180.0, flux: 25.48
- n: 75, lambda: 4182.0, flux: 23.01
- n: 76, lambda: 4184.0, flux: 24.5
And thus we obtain 6.1 angstrom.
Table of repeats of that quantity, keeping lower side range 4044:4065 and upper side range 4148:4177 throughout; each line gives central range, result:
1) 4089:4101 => 2.5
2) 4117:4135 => 1.6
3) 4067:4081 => 0.0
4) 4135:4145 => -0.5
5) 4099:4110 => 2.9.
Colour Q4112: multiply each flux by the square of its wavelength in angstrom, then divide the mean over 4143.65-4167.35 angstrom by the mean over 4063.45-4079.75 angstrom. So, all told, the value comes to 1.1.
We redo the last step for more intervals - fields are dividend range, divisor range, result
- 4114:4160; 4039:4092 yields 1.00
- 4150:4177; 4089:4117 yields 1.33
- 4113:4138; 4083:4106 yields 1.09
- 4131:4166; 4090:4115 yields 1.34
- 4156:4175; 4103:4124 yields 1.28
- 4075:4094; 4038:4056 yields 0.99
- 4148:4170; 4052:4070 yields 1.06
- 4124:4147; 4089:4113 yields 1.26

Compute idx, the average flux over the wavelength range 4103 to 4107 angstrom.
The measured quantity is 15.3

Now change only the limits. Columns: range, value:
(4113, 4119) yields 18.5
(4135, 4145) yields 23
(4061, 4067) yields 19.9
